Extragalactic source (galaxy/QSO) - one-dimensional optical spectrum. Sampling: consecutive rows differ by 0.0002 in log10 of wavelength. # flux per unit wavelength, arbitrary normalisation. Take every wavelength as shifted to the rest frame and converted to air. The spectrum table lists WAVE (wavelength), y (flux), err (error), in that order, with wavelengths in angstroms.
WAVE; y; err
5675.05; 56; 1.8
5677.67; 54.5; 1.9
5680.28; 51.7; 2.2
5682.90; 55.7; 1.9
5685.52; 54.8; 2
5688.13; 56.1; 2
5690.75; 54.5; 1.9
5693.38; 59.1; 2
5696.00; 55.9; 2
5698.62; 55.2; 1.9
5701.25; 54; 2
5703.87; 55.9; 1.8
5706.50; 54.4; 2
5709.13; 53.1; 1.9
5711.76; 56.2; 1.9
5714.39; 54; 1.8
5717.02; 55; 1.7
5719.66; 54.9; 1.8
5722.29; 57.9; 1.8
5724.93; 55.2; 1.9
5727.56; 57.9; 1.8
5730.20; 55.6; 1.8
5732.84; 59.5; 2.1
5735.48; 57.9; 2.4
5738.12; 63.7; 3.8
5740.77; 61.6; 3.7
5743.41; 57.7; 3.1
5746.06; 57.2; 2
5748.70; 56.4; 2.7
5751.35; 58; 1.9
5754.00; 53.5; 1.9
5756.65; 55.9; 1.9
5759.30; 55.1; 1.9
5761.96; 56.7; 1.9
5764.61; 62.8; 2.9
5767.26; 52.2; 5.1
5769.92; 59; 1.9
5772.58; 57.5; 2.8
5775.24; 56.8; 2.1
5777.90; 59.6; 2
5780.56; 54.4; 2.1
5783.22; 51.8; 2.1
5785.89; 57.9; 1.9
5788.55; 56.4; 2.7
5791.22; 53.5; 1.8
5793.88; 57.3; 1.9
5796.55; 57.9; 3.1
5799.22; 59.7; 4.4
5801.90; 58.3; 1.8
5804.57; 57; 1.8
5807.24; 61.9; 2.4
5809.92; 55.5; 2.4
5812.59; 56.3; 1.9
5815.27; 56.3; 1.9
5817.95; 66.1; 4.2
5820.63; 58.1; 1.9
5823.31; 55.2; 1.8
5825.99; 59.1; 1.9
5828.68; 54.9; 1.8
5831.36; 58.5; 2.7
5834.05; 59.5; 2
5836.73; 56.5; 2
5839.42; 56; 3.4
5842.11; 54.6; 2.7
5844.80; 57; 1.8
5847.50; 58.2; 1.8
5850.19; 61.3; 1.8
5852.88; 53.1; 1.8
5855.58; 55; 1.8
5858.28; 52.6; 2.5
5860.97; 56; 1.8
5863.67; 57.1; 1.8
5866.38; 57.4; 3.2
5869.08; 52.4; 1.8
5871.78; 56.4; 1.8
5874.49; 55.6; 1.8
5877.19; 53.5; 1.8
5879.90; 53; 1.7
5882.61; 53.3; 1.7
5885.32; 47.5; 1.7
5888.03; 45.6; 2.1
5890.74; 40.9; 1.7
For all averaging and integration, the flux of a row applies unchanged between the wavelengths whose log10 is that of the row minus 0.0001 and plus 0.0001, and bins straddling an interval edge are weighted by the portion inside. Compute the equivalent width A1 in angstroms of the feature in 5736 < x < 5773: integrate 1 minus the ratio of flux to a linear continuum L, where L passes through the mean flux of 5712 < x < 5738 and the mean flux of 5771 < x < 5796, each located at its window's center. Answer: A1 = -0.77 angstroms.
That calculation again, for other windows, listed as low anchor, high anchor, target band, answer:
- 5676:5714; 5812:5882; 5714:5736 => -0.5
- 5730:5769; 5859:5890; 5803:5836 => -1.8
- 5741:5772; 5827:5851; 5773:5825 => -0.2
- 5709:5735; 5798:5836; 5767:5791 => 0.5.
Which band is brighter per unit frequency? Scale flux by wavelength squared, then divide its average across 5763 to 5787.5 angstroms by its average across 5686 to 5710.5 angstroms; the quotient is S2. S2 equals 1.06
